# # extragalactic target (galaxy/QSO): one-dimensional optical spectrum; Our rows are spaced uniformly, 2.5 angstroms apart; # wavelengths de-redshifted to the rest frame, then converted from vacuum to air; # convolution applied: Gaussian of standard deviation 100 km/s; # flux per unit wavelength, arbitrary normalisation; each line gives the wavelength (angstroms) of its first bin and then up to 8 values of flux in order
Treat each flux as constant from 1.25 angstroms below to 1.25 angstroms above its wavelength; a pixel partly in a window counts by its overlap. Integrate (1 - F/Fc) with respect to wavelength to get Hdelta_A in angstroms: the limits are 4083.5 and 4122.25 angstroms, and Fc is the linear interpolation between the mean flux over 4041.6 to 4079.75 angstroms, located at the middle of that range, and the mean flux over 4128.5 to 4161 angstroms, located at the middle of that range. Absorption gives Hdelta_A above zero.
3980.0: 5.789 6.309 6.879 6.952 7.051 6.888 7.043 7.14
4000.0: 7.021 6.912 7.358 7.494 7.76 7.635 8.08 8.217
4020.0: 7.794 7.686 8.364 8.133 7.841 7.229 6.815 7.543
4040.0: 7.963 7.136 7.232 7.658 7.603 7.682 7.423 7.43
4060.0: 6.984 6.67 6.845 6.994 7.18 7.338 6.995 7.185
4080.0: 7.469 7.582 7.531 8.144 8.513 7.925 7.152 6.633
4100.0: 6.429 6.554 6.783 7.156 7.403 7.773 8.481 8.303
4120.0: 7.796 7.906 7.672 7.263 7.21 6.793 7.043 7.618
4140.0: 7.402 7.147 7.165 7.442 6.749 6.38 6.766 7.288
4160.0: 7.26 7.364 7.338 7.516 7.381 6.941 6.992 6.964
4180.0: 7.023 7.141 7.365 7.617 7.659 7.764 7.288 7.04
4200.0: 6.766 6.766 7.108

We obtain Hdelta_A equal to -1.9 angstroms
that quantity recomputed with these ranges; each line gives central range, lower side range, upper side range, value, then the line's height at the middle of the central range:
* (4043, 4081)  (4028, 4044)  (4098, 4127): 1.07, 7.45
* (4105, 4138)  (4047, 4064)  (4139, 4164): -1.71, 7.17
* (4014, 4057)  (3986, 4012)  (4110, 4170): -2.61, 7.23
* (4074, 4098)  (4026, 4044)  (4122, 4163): -0.58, 7.37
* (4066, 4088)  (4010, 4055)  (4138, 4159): 0.28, 7.44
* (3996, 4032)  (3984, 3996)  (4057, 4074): -3.45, 6.99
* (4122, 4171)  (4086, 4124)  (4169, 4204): 0.89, 7.36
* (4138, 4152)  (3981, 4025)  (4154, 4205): 0.14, 7.23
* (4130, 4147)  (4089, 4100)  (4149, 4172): 0.01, 7.21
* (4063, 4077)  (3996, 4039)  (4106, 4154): 0.83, 7.5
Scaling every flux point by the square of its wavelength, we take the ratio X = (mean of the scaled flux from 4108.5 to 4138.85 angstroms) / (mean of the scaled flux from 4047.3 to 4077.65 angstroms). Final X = 1.1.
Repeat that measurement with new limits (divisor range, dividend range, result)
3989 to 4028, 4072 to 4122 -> 1.04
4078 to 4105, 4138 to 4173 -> 1.00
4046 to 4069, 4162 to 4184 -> 1.05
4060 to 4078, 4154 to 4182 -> 1.07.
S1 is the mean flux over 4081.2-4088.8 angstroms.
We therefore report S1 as 7.76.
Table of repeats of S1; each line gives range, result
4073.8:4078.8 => 7.09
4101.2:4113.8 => 7.14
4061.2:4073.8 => 7.01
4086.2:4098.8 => 7.67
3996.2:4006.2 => 7.11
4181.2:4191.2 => 7.44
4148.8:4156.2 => 6.63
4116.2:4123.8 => 8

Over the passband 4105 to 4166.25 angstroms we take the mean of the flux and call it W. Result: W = 7.35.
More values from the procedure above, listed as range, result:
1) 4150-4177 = 7.1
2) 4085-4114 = 7.33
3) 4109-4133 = 7.69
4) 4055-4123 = 7.37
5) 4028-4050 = 7.46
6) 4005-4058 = 7.65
